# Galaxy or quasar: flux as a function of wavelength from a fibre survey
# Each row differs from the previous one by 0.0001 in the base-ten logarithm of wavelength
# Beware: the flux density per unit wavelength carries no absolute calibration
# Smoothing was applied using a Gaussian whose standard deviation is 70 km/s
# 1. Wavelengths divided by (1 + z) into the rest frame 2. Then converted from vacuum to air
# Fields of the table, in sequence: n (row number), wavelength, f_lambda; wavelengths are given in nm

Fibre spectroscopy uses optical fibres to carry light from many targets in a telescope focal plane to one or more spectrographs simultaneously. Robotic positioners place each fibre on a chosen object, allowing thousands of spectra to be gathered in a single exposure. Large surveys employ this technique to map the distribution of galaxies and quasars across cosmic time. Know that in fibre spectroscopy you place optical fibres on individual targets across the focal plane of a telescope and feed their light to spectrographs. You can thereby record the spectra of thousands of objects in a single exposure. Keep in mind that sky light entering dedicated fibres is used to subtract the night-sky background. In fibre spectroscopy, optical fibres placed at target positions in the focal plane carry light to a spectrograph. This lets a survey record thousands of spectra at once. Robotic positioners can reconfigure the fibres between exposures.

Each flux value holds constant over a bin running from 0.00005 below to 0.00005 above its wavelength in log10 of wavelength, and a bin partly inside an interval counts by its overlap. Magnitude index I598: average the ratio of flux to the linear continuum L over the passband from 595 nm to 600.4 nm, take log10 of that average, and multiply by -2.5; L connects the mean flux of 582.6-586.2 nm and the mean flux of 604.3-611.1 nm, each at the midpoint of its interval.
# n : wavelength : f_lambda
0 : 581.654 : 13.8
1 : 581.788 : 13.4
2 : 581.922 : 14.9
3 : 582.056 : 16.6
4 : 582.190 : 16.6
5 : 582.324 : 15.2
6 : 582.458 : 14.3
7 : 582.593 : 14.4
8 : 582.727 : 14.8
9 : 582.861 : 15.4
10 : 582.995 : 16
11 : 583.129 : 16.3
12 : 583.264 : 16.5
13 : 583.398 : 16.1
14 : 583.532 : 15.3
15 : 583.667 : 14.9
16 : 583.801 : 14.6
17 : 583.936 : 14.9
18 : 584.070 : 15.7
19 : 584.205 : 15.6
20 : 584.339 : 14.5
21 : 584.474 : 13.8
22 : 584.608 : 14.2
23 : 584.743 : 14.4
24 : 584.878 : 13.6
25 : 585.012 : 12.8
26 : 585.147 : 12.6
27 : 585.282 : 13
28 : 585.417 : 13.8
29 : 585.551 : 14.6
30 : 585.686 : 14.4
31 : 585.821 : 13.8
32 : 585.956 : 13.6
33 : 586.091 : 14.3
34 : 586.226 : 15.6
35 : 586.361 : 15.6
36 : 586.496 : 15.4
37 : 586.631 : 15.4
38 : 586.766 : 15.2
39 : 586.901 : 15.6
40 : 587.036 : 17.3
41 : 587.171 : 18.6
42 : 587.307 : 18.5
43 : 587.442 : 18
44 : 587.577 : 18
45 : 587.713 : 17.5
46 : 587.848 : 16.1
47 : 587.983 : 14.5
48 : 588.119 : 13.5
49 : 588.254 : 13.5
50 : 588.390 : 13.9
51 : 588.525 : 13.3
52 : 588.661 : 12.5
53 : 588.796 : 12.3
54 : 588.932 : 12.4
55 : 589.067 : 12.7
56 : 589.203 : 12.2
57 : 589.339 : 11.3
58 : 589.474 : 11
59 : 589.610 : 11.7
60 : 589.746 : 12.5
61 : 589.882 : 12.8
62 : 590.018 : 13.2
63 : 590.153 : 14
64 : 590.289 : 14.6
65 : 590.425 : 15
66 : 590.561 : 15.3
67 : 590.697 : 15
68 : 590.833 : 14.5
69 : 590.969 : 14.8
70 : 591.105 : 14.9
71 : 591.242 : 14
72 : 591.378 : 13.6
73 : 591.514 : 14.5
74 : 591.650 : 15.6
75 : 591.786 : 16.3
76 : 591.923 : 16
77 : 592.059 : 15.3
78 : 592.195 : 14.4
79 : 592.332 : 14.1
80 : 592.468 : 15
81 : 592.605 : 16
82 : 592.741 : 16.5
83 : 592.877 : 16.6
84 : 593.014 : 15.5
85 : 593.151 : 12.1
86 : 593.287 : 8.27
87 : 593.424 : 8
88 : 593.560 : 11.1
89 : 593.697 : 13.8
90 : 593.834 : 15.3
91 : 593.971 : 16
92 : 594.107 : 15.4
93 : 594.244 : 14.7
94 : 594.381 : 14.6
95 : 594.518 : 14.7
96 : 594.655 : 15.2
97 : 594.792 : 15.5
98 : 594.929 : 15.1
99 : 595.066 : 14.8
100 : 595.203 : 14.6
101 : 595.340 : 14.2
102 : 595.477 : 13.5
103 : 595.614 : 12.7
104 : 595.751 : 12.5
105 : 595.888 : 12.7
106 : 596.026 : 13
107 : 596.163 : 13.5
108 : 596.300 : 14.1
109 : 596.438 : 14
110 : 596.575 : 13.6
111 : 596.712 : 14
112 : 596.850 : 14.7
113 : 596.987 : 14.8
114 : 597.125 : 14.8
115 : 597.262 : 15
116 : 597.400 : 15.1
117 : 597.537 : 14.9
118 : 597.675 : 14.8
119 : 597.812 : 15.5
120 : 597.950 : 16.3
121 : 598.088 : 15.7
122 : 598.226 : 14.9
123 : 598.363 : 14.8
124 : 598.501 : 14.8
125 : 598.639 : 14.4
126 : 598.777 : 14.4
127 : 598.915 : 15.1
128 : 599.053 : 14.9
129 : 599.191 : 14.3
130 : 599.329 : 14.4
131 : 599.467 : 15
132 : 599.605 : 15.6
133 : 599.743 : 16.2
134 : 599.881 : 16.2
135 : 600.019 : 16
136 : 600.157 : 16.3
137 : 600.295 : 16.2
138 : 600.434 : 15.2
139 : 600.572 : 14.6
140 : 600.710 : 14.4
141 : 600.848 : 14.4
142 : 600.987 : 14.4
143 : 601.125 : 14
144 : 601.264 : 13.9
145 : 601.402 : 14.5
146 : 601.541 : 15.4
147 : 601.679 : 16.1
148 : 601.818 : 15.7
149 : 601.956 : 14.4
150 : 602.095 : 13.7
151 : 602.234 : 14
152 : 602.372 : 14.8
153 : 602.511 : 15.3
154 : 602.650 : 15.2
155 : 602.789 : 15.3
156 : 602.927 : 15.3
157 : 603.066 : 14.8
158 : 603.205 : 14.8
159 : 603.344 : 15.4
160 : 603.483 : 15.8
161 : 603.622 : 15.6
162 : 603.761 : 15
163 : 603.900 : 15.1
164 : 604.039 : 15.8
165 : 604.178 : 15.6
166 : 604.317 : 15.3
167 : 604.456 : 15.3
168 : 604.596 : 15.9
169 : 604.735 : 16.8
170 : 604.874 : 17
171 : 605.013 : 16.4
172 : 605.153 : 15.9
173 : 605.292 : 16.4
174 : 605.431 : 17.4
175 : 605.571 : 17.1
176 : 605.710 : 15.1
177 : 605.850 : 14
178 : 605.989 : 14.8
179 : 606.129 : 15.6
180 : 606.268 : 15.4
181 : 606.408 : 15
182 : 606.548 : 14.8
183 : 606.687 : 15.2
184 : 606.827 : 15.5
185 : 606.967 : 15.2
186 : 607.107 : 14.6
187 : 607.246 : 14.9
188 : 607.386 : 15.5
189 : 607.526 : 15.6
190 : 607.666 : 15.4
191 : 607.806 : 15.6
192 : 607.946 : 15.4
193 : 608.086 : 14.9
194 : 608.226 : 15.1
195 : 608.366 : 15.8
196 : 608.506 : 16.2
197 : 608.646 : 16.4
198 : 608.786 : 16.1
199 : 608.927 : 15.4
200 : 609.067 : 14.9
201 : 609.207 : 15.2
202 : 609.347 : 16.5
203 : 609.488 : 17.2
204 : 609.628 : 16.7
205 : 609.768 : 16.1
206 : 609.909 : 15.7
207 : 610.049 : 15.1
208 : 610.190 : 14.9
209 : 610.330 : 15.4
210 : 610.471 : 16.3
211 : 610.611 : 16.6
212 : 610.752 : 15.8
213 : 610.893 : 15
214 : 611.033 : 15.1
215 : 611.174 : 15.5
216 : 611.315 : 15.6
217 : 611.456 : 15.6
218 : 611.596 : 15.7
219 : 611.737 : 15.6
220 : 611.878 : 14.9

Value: 0.04 mag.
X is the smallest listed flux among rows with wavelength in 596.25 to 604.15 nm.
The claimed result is 13.6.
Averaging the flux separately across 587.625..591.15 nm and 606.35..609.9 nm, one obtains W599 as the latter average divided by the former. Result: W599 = 1.1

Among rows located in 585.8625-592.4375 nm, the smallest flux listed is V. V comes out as 11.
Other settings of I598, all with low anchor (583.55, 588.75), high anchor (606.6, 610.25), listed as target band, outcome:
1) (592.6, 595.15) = 0.076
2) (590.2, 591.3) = 0.023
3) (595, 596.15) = 0.129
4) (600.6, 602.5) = 0.055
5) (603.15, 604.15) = 0.004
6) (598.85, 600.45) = -0.010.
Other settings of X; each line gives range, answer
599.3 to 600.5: 14.4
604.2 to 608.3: 14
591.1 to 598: 8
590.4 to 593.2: 12.1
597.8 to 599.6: 14.3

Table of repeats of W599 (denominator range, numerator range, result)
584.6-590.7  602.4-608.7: 1.08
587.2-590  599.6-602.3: 1.08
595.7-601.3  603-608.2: 1.05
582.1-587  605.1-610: 1.05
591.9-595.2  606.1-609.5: 1.08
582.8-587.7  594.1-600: 0.96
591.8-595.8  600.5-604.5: 1.05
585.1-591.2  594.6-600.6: 1.02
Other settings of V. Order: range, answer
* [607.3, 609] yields 14.9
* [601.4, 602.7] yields 13.7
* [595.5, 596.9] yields 12.5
